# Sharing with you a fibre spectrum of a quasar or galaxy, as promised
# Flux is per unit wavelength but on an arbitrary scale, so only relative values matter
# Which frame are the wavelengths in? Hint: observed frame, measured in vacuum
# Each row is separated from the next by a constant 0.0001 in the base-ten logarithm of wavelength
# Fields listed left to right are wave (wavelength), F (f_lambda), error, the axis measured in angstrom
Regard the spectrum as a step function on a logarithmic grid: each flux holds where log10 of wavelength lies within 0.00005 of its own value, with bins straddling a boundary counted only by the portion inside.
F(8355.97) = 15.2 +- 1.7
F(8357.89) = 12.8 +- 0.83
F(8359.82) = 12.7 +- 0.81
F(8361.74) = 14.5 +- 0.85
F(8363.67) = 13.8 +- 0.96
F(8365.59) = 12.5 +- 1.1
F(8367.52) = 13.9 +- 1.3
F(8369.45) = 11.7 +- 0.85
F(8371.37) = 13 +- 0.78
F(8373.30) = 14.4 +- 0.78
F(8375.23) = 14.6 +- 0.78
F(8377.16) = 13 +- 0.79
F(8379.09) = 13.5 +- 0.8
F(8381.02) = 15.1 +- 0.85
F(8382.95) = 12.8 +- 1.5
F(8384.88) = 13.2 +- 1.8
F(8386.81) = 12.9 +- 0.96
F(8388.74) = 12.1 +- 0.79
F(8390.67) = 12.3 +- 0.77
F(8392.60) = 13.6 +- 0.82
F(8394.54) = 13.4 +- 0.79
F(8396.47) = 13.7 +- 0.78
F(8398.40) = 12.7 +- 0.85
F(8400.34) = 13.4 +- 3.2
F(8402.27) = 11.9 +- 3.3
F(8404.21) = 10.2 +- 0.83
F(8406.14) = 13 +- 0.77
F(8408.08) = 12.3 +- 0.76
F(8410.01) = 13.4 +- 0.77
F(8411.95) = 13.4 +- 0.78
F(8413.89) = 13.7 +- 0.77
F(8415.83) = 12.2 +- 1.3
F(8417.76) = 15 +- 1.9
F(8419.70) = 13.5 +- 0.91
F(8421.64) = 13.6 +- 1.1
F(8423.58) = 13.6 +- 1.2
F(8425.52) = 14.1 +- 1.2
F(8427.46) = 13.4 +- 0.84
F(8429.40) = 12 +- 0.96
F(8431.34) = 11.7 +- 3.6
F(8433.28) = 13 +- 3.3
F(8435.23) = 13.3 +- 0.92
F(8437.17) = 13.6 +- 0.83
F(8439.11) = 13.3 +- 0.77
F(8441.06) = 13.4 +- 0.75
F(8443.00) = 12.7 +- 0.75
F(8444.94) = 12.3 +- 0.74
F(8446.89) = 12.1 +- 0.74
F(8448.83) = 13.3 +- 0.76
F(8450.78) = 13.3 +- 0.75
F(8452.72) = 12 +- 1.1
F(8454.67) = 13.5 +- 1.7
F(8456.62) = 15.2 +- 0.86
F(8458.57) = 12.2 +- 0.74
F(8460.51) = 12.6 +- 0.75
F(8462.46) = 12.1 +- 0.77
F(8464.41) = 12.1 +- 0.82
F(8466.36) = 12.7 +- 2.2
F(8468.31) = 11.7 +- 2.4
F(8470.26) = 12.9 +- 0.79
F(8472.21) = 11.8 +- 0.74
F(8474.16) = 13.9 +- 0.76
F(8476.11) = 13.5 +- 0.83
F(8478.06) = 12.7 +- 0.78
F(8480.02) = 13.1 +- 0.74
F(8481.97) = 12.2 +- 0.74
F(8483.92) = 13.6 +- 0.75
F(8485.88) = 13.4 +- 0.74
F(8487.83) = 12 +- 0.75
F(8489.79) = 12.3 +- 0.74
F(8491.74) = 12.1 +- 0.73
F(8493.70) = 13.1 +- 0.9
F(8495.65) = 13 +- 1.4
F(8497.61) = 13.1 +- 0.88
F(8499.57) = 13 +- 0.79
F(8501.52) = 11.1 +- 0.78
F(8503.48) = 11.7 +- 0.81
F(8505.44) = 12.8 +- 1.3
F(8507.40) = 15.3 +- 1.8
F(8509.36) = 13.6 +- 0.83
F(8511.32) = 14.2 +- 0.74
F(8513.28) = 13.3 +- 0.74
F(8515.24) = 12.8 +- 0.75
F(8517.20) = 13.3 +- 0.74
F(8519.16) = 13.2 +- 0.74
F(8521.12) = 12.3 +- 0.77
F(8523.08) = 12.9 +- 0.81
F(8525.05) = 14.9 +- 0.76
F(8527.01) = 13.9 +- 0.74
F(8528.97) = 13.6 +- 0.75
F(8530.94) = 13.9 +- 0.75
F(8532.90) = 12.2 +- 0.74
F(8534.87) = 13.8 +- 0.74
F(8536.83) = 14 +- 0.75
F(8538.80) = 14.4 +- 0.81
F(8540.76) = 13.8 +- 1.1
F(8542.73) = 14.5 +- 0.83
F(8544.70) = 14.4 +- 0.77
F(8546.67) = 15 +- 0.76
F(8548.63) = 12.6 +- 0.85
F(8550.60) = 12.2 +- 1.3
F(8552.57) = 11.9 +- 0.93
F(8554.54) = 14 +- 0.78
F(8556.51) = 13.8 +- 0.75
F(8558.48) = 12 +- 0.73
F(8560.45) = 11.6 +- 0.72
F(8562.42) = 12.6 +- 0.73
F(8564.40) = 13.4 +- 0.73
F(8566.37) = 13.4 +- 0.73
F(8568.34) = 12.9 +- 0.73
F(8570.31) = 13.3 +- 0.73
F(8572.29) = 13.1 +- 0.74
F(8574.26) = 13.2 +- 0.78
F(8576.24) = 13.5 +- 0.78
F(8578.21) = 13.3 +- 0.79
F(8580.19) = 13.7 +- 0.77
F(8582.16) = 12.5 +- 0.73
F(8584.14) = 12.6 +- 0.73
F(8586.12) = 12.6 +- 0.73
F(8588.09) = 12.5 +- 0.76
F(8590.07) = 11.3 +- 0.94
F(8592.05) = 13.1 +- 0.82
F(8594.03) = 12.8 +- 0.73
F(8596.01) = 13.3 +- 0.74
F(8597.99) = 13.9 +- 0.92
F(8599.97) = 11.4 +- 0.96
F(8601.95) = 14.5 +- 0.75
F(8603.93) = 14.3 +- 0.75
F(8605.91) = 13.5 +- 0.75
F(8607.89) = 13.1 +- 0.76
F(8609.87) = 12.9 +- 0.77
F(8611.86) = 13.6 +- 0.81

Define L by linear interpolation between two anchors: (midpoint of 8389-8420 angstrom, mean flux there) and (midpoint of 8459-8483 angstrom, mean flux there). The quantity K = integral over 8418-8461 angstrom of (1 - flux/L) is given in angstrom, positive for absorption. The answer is -1.2 angstrom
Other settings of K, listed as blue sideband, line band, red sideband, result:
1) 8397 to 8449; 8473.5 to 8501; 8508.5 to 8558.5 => 0.82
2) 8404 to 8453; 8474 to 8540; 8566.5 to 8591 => -1.08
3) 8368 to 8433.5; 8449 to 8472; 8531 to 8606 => 0.69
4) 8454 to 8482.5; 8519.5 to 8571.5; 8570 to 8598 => -1.85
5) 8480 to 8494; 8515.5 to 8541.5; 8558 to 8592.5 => -1.60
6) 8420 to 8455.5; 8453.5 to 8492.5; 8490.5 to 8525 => 0.74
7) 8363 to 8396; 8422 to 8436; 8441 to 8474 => -0.12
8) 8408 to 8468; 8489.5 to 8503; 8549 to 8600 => 0.48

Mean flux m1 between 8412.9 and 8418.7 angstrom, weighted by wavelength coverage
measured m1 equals 13.6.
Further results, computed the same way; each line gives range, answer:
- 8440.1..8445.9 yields 12.8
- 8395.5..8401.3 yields 13.3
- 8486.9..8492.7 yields 12.1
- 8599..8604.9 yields 13.4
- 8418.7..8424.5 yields 13.6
